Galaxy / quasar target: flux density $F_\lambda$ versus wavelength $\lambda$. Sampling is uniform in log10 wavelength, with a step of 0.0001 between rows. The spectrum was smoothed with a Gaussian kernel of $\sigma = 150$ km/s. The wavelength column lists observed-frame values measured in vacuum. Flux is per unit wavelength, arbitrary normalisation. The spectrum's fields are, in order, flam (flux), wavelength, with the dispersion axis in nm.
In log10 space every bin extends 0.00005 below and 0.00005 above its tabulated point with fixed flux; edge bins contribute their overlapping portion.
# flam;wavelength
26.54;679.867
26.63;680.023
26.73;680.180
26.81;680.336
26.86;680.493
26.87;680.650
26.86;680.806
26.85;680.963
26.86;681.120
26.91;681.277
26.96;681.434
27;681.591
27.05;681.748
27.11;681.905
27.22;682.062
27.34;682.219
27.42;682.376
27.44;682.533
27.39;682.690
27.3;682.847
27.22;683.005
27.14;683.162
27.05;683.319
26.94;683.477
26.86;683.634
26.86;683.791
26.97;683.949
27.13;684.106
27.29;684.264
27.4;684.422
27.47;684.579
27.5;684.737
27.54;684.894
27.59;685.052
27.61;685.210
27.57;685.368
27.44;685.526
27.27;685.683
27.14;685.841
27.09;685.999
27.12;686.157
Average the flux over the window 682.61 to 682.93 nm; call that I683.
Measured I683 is 27.3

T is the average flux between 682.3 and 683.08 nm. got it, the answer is 27.3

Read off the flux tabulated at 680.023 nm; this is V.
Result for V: 26.63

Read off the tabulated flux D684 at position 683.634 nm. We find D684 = 26.86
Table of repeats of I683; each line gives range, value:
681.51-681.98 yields 27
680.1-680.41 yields 26.8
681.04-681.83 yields 26.9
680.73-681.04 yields 26.8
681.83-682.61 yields 27.3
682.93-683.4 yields 27.1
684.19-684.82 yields 27.4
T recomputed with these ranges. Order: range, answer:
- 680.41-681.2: 26.8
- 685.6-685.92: 27.3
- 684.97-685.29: 27.5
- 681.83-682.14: 27.2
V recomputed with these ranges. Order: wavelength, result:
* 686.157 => 27.12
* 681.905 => 27.11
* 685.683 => 27.27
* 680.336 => 26.81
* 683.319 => 27.05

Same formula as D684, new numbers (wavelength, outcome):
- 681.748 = 27.05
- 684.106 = 27.13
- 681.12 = 26.86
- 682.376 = 27.42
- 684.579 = 27.47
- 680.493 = 26.86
